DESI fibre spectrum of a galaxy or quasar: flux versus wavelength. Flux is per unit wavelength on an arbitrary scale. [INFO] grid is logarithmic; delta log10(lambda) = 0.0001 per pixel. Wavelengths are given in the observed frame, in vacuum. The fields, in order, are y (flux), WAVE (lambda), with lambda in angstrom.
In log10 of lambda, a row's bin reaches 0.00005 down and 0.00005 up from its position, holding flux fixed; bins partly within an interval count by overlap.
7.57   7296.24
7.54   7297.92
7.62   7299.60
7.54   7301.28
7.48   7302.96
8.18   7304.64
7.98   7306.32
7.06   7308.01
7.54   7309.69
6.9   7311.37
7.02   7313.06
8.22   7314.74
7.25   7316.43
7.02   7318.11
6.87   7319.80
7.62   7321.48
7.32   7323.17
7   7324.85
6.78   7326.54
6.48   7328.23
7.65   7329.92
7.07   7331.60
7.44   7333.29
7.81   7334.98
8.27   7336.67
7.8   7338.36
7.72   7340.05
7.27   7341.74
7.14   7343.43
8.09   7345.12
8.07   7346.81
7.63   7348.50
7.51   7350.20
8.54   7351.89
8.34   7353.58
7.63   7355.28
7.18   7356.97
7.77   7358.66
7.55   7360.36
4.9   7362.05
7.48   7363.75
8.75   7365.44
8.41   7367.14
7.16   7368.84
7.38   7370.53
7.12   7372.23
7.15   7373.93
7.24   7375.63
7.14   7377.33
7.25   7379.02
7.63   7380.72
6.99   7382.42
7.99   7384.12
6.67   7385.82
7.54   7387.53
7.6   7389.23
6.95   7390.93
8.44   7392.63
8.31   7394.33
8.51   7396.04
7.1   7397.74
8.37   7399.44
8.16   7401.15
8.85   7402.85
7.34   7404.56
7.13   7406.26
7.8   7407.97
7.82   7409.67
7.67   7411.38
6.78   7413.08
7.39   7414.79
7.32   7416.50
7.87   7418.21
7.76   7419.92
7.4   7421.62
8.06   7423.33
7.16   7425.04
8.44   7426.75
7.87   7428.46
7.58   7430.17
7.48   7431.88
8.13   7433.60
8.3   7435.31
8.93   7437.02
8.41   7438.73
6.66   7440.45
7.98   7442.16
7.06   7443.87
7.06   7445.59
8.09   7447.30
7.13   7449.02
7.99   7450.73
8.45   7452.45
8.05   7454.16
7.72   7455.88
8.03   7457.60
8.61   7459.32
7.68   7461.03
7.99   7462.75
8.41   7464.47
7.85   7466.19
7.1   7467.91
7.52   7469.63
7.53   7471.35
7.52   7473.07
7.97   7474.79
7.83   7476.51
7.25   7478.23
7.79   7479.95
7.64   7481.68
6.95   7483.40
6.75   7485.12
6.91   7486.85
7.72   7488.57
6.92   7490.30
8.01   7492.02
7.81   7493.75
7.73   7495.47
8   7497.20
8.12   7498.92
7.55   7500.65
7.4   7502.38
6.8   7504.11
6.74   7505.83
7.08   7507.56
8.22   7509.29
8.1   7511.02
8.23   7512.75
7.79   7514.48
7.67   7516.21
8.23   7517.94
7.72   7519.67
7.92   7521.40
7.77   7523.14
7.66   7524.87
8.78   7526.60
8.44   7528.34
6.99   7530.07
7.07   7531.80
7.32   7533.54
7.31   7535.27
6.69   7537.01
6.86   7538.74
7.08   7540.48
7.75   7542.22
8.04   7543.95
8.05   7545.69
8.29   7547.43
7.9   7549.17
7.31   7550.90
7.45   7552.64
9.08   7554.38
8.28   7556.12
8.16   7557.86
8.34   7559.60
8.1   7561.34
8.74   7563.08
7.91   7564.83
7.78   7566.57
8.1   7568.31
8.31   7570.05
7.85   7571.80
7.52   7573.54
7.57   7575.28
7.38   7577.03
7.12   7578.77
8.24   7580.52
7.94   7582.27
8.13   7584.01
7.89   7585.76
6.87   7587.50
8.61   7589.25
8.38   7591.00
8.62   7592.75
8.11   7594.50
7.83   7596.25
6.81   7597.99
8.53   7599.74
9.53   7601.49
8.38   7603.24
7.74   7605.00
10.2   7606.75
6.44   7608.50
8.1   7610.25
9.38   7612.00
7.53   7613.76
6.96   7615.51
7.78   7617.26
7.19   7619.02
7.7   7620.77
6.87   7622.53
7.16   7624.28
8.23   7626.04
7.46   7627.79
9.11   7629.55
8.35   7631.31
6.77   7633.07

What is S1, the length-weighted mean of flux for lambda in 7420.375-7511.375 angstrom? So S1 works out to 7.69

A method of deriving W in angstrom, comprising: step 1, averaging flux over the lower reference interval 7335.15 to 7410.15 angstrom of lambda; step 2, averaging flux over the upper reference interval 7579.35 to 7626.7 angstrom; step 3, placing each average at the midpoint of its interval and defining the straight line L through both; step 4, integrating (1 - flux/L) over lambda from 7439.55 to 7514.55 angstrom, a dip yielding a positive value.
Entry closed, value 1.45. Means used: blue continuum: 7.63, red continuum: 7.96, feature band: 7.63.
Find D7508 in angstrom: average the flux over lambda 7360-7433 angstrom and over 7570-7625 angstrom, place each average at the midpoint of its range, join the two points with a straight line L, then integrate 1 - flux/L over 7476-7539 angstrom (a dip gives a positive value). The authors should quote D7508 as 1.5 angstrom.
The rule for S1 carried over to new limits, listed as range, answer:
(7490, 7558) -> 7.71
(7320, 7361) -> 7.56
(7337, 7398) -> 7.56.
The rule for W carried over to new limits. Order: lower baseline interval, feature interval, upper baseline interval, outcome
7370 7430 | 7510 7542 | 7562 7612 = 1.0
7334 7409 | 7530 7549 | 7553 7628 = 1.1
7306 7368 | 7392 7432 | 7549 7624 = -0.8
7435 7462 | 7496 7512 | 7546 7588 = 0.7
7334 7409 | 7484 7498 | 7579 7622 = 0.6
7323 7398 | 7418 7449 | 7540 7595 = -0.4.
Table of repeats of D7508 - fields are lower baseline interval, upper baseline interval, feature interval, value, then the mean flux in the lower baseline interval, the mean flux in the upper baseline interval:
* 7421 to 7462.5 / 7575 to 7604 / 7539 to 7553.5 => 0.5 angstrom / 7.85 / 8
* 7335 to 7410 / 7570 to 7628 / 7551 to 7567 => -0.7 angstrom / 7.63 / 7.89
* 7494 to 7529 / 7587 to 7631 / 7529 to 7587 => 0.9 angstrom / 7.79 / 7.99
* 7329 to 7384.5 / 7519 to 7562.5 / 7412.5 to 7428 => 0.1 angstrom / 7.54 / 7.78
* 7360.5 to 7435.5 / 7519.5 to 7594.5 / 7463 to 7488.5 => 0.7 angstrom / 7.59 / 7.85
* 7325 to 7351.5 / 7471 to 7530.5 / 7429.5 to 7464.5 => -1.3 angstrom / 7.52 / 7.65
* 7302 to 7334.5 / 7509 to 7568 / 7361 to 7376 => 0.3 angstrom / 7.32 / 7.85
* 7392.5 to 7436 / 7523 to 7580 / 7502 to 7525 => 0.4 angstrom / 7.8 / 7.79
